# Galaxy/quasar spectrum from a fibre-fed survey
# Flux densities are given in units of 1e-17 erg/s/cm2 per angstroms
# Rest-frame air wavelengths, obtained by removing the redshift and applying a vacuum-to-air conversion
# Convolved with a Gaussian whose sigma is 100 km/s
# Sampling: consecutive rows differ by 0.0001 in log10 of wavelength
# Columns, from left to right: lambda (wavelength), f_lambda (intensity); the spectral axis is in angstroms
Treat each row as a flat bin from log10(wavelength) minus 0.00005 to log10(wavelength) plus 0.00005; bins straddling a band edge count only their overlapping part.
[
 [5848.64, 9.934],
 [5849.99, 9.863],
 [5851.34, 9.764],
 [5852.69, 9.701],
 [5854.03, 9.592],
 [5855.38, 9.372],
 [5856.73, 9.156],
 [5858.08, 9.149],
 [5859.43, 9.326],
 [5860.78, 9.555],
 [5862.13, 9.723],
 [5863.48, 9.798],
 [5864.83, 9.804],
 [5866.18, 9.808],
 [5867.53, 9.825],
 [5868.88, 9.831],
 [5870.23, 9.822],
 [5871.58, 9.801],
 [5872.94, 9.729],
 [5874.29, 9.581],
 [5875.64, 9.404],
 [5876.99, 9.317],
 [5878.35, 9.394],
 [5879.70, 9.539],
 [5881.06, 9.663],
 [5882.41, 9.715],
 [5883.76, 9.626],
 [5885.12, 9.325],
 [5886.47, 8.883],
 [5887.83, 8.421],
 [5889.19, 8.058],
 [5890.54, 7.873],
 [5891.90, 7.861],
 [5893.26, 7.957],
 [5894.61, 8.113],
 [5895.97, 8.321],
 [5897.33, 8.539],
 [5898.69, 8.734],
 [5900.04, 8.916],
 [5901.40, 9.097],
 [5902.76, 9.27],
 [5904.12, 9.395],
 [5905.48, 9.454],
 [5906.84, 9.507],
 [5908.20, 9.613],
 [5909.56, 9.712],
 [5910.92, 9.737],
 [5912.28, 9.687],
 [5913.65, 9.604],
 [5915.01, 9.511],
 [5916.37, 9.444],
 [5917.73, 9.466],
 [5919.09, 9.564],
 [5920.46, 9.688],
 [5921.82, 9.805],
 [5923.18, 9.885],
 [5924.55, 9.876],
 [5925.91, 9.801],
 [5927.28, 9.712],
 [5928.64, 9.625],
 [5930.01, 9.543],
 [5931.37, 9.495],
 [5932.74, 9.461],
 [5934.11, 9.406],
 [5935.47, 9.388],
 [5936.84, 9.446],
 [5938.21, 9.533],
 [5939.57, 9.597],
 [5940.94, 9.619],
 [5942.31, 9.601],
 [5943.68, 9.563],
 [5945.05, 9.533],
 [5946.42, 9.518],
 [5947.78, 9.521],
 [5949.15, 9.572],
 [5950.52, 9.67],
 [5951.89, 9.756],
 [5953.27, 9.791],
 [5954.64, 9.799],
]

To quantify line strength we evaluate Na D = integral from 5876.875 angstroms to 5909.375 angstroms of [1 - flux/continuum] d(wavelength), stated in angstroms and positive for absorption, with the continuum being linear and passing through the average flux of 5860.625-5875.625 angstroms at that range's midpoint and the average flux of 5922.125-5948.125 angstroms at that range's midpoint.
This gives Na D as 2.49 angstroms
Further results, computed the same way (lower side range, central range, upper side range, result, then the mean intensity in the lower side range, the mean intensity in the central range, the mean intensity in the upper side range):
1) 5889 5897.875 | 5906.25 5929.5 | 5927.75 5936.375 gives -1.8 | 8.1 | 9.66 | 9.49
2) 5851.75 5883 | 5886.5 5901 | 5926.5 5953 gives 1.9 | 9.59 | 8.32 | 9.56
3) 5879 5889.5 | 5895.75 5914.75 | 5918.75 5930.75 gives 0.4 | 9.19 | 9.28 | 9.72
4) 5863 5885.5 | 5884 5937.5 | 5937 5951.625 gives 2.2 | 9.65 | 9.21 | 9.58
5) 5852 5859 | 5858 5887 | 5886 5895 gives -2.7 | 9.39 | 9.59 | 8.15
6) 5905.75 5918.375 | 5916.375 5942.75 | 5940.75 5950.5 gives -0.1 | 9.58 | 9.6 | 9.57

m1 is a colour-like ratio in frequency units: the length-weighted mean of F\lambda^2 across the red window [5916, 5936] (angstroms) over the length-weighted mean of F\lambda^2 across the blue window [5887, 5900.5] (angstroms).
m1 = 1.2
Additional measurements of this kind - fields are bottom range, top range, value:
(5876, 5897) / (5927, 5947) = 1.10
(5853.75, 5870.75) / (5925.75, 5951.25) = 1.02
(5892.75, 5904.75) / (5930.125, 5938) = 1.10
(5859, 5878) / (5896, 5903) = 0.92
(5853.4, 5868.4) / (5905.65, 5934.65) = 1.03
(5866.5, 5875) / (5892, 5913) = 0.94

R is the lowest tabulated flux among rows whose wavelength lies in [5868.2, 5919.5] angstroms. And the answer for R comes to 7.861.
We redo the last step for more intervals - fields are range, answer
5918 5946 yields 9.388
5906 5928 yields 9.444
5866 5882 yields 9.317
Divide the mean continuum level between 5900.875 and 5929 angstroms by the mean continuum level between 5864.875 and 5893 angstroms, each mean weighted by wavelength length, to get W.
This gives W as 1.0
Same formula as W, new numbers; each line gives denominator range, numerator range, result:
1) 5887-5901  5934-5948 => 1.15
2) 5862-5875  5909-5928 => 0.99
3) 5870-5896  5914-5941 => 1.06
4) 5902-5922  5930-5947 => 1.00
